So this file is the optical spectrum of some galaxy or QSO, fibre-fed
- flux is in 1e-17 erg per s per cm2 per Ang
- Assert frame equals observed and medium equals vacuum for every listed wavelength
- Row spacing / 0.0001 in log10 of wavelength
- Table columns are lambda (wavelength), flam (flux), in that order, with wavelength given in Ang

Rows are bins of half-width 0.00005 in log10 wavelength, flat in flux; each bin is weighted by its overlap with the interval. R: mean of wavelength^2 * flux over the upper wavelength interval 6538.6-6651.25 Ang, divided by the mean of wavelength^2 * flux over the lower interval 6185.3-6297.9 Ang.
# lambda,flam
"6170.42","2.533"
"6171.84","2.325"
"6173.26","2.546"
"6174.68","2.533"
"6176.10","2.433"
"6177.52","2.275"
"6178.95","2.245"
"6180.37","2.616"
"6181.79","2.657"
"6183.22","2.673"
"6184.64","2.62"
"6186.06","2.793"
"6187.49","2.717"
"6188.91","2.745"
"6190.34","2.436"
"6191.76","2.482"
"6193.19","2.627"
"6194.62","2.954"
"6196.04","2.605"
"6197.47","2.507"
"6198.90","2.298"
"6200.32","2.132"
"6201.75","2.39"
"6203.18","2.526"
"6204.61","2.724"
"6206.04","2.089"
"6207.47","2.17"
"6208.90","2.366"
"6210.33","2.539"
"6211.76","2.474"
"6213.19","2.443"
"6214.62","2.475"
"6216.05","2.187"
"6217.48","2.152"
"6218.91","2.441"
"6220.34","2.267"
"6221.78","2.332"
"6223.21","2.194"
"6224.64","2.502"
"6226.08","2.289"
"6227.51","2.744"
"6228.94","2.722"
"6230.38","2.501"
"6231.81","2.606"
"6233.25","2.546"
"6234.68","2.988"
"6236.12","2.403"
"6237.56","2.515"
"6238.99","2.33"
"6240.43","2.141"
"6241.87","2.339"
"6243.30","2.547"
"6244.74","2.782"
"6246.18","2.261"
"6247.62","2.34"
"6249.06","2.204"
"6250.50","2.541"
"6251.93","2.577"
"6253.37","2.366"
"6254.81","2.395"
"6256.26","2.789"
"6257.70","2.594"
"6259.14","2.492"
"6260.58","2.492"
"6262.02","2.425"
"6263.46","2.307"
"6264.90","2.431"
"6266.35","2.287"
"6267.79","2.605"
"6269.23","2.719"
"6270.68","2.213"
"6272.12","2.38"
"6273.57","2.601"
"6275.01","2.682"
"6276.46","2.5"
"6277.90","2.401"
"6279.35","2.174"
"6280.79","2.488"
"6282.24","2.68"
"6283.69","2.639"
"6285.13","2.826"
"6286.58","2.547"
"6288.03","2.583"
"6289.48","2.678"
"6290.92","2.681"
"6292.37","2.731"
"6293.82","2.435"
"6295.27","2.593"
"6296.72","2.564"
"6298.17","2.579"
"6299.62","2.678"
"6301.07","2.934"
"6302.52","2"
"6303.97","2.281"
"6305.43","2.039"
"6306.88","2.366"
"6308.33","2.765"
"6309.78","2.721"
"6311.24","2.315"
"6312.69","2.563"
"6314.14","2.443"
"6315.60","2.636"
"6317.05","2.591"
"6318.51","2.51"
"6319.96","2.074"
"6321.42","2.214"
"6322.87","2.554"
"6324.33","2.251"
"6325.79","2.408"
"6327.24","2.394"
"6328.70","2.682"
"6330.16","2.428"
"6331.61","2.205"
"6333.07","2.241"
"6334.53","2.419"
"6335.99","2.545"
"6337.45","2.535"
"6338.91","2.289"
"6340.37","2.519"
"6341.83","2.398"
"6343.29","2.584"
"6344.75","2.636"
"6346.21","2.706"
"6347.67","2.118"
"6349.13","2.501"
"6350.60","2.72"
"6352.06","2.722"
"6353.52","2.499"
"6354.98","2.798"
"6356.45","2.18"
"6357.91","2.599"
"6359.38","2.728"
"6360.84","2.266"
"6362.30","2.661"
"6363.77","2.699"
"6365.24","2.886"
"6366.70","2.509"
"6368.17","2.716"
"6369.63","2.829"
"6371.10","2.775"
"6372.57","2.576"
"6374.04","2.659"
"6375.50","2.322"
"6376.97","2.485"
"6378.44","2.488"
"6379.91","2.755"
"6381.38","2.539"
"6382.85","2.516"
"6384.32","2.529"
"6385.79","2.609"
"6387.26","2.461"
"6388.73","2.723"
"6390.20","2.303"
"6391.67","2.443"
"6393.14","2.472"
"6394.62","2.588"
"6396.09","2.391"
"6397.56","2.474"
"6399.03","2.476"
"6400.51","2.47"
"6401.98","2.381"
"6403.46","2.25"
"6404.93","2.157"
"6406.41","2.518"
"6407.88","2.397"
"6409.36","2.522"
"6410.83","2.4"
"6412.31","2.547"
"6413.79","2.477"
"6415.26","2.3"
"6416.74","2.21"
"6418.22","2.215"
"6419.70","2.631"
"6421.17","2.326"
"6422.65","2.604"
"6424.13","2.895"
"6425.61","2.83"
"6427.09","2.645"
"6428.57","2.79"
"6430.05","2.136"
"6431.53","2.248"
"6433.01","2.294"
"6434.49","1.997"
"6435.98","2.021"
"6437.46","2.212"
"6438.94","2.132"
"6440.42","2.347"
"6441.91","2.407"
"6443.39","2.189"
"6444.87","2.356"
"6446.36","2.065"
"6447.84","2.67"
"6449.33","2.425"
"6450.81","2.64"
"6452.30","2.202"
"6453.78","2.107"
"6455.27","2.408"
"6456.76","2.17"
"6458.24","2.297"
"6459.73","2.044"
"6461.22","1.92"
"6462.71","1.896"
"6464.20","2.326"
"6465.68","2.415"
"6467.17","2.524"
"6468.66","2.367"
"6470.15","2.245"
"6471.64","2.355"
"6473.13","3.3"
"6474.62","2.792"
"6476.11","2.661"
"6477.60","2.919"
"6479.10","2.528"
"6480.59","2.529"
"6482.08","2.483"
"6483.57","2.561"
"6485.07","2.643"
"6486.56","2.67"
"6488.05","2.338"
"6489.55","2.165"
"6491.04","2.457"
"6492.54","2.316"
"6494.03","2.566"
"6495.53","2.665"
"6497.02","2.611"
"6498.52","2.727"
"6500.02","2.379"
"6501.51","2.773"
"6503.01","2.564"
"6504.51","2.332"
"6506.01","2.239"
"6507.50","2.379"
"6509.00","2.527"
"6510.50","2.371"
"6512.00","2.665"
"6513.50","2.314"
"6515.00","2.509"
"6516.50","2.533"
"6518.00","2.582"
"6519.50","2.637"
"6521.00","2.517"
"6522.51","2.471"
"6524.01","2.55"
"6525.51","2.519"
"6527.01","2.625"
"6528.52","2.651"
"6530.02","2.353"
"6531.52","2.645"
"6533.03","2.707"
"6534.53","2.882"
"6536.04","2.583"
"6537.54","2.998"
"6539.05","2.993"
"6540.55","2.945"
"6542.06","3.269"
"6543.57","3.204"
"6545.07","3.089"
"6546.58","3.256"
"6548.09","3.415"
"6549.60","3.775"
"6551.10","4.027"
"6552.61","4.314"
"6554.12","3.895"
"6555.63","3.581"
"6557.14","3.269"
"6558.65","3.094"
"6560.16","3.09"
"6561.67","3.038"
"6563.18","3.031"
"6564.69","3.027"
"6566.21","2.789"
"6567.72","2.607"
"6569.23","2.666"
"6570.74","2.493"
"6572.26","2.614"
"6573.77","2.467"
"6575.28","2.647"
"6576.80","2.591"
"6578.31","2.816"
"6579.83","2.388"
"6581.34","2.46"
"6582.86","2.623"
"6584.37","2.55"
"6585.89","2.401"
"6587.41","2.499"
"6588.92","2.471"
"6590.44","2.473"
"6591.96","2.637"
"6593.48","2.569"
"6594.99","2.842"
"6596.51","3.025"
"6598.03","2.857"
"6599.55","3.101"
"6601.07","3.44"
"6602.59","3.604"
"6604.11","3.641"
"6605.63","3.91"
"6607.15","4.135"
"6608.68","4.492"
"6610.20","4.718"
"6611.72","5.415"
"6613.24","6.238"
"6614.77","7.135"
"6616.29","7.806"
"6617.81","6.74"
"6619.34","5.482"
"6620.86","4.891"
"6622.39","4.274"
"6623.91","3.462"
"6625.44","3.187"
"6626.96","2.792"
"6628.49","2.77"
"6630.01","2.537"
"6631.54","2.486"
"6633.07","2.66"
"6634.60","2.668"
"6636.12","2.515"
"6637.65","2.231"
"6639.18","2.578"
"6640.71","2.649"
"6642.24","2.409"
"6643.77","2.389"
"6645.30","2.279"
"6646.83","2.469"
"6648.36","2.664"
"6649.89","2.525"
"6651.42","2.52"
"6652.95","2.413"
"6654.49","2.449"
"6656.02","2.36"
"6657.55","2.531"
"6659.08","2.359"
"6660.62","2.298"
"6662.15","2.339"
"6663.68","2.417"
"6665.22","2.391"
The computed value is 1.5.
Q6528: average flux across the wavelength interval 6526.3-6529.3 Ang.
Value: 2.63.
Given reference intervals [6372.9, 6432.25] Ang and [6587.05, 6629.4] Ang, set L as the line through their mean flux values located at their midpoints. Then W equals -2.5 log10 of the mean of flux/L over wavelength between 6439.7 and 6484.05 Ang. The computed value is 0.21 mag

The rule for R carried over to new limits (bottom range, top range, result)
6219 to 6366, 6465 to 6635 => 1.33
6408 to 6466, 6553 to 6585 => 1.27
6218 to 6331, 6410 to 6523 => 1.04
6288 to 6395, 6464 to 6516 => 1.05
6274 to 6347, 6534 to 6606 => 1.30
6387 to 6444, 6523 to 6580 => 1.29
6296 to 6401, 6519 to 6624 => 1.43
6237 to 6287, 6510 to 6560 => 1.30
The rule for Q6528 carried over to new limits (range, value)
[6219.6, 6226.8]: 2.32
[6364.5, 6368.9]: 2.7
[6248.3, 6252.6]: 2.44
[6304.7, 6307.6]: 2.2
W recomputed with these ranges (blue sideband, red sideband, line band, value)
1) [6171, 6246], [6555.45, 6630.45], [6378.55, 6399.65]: 0.17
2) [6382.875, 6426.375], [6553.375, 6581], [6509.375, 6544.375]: 0.04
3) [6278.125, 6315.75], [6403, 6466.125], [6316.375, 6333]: 0.05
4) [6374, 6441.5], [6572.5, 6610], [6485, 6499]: 0.07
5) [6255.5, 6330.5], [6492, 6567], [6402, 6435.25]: 0.11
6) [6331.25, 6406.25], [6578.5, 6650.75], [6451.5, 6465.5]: 0.29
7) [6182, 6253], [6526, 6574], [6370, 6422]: 0.13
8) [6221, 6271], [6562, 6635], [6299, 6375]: 0.09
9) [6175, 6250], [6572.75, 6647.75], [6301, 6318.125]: 0.10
